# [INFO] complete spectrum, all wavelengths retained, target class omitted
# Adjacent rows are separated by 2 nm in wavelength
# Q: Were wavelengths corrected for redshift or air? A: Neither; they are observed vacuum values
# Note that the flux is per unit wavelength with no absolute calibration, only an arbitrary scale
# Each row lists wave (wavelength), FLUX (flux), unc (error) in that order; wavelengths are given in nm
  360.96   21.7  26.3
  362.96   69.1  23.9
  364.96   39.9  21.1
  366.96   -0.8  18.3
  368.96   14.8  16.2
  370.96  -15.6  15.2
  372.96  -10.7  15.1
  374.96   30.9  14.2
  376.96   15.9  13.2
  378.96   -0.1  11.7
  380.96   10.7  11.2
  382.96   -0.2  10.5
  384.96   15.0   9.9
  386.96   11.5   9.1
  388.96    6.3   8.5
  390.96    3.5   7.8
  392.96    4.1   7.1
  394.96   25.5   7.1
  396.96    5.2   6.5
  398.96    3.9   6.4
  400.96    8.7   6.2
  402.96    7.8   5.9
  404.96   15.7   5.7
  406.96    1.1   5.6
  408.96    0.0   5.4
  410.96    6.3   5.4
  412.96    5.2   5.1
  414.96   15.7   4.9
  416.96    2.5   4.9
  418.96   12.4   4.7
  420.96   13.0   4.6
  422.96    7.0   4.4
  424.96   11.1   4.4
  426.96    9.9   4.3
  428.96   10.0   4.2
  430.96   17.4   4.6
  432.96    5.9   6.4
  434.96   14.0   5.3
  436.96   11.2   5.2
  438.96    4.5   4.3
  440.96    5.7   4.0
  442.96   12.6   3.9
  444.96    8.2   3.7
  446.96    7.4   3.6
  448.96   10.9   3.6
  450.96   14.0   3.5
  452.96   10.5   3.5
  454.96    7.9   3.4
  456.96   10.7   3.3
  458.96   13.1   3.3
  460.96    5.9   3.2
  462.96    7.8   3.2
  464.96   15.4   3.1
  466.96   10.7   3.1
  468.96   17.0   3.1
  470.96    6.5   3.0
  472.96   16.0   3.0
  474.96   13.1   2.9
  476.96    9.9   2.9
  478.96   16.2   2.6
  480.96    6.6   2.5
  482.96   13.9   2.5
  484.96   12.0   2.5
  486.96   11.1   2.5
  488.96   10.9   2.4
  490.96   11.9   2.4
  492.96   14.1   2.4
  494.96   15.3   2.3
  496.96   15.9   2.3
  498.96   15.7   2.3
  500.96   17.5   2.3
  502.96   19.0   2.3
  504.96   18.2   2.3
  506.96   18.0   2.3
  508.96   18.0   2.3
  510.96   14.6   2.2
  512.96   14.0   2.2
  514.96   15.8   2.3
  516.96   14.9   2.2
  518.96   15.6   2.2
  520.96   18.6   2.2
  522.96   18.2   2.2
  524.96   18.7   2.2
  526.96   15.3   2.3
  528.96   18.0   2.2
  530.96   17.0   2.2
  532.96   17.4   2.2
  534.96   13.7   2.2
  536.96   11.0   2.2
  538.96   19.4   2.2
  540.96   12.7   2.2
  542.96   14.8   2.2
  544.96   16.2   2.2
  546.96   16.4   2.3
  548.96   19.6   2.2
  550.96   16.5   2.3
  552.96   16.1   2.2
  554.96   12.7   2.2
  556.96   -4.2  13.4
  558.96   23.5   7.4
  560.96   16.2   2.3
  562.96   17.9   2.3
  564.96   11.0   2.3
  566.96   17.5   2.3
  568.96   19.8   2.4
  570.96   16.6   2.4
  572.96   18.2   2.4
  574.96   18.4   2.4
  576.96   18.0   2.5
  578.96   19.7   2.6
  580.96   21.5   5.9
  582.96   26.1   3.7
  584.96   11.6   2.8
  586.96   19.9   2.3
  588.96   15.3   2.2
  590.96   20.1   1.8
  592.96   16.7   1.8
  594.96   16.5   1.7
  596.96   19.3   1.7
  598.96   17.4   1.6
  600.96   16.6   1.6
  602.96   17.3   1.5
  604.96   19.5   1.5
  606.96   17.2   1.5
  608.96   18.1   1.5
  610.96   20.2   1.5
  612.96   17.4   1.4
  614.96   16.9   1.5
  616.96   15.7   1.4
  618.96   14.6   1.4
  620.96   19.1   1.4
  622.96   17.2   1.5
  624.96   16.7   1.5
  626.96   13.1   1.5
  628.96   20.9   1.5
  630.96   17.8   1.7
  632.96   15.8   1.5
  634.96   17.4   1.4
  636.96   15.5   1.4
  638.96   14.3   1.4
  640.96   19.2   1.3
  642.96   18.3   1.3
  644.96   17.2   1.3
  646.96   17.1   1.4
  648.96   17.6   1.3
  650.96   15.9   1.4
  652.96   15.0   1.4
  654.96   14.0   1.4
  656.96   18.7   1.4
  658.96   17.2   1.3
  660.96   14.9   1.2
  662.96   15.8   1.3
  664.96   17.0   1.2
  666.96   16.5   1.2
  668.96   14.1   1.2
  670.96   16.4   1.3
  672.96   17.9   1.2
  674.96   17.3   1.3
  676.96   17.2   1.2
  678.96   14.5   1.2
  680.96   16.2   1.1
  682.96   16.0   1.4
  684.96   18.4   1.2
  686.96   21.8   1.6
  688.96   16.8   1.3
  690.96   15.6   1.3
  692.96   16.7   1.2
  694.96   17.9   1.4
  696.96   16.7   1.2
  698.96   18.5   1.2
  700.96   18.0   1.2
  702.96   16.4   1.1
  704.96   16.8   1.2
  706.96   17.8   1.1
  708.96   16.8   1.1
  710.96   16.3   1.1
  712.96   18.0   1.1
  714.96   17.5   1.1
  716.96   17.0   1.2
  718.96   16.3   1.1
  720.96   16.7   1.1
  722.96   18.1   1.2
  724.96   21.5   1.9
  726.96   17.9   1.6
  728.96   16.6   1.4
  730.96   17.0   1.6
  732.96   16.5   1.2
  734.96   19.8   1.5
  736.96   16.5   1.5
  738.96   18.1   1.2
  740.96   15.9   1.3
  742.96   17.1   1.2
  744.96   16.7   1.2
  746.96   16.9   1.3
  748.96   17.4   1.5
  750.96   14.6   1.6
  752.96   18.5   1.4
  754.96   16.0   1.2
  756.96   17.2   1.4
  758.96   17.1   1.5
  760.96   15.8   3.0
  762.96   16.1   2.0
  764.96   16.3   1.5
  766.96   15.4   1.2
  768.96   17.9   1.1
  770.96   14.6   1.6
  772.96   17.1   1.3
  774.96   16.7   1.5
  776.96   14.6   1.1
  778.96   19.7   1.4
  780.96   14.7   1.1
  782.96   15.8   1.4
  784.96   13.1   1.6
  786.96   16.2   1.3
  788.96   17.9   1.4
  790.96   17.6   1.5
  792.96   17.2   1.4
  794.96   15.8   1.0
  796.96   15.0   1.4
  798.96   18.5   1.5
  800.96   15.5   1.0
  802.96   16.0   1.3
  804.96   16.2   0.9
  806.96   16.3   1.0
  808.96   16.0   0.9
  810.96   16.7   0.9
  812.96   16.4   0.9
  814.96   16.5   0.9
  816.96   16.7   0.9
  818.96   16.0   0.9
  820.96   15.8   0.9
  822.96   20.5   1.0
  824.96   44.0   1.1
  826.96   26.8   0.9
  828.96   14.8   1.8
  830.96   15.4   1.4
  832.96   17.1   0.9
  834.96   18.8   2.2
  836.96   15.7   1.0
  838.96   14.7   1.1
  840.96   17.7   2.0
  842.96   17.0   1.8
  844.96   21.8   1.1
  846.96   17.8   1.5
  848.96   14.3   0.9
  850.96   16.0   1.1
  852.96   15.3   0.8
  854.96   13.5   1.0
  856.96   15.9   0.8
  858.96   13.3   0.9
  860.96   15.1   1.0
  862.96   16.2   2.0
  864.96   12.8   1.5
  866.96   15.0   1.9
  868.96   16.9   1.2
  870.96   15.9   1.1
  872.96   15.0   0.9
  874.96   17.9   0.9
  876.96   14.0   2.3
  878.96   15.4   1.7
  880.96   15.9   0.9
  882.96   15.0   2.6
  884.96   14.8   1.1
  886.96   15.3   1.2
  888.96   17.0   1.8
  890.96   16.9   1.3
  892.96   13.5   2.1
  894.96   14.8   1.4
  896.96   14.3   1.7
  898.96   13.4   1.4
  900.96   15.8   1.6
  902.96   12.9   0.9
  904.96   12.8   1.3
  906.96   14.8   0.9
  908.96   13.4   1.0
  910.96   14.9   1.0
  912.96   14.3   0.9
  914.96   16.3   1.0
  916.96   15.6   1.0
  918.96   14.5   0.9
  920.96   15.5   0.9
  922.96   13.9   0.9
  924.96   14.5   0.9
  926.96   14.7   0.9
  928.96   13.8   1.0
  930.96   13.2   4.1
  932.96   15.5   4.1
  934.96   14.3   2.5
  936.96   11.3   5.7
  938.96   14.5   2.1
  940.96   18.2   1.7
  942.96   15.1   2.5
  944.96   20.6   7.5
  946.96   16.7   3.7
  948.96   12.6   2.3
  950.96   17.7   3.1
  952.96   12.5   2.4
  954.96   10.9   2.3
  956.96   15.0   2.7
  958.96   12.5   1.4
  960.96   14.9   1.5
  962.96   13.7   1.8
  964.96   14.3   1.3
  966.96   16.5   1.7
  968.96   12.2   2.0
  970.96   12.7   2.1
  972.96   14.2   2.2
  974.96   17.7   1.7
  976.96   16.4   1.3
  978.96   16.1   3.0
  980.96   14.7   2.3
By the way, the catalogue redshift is 0.26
